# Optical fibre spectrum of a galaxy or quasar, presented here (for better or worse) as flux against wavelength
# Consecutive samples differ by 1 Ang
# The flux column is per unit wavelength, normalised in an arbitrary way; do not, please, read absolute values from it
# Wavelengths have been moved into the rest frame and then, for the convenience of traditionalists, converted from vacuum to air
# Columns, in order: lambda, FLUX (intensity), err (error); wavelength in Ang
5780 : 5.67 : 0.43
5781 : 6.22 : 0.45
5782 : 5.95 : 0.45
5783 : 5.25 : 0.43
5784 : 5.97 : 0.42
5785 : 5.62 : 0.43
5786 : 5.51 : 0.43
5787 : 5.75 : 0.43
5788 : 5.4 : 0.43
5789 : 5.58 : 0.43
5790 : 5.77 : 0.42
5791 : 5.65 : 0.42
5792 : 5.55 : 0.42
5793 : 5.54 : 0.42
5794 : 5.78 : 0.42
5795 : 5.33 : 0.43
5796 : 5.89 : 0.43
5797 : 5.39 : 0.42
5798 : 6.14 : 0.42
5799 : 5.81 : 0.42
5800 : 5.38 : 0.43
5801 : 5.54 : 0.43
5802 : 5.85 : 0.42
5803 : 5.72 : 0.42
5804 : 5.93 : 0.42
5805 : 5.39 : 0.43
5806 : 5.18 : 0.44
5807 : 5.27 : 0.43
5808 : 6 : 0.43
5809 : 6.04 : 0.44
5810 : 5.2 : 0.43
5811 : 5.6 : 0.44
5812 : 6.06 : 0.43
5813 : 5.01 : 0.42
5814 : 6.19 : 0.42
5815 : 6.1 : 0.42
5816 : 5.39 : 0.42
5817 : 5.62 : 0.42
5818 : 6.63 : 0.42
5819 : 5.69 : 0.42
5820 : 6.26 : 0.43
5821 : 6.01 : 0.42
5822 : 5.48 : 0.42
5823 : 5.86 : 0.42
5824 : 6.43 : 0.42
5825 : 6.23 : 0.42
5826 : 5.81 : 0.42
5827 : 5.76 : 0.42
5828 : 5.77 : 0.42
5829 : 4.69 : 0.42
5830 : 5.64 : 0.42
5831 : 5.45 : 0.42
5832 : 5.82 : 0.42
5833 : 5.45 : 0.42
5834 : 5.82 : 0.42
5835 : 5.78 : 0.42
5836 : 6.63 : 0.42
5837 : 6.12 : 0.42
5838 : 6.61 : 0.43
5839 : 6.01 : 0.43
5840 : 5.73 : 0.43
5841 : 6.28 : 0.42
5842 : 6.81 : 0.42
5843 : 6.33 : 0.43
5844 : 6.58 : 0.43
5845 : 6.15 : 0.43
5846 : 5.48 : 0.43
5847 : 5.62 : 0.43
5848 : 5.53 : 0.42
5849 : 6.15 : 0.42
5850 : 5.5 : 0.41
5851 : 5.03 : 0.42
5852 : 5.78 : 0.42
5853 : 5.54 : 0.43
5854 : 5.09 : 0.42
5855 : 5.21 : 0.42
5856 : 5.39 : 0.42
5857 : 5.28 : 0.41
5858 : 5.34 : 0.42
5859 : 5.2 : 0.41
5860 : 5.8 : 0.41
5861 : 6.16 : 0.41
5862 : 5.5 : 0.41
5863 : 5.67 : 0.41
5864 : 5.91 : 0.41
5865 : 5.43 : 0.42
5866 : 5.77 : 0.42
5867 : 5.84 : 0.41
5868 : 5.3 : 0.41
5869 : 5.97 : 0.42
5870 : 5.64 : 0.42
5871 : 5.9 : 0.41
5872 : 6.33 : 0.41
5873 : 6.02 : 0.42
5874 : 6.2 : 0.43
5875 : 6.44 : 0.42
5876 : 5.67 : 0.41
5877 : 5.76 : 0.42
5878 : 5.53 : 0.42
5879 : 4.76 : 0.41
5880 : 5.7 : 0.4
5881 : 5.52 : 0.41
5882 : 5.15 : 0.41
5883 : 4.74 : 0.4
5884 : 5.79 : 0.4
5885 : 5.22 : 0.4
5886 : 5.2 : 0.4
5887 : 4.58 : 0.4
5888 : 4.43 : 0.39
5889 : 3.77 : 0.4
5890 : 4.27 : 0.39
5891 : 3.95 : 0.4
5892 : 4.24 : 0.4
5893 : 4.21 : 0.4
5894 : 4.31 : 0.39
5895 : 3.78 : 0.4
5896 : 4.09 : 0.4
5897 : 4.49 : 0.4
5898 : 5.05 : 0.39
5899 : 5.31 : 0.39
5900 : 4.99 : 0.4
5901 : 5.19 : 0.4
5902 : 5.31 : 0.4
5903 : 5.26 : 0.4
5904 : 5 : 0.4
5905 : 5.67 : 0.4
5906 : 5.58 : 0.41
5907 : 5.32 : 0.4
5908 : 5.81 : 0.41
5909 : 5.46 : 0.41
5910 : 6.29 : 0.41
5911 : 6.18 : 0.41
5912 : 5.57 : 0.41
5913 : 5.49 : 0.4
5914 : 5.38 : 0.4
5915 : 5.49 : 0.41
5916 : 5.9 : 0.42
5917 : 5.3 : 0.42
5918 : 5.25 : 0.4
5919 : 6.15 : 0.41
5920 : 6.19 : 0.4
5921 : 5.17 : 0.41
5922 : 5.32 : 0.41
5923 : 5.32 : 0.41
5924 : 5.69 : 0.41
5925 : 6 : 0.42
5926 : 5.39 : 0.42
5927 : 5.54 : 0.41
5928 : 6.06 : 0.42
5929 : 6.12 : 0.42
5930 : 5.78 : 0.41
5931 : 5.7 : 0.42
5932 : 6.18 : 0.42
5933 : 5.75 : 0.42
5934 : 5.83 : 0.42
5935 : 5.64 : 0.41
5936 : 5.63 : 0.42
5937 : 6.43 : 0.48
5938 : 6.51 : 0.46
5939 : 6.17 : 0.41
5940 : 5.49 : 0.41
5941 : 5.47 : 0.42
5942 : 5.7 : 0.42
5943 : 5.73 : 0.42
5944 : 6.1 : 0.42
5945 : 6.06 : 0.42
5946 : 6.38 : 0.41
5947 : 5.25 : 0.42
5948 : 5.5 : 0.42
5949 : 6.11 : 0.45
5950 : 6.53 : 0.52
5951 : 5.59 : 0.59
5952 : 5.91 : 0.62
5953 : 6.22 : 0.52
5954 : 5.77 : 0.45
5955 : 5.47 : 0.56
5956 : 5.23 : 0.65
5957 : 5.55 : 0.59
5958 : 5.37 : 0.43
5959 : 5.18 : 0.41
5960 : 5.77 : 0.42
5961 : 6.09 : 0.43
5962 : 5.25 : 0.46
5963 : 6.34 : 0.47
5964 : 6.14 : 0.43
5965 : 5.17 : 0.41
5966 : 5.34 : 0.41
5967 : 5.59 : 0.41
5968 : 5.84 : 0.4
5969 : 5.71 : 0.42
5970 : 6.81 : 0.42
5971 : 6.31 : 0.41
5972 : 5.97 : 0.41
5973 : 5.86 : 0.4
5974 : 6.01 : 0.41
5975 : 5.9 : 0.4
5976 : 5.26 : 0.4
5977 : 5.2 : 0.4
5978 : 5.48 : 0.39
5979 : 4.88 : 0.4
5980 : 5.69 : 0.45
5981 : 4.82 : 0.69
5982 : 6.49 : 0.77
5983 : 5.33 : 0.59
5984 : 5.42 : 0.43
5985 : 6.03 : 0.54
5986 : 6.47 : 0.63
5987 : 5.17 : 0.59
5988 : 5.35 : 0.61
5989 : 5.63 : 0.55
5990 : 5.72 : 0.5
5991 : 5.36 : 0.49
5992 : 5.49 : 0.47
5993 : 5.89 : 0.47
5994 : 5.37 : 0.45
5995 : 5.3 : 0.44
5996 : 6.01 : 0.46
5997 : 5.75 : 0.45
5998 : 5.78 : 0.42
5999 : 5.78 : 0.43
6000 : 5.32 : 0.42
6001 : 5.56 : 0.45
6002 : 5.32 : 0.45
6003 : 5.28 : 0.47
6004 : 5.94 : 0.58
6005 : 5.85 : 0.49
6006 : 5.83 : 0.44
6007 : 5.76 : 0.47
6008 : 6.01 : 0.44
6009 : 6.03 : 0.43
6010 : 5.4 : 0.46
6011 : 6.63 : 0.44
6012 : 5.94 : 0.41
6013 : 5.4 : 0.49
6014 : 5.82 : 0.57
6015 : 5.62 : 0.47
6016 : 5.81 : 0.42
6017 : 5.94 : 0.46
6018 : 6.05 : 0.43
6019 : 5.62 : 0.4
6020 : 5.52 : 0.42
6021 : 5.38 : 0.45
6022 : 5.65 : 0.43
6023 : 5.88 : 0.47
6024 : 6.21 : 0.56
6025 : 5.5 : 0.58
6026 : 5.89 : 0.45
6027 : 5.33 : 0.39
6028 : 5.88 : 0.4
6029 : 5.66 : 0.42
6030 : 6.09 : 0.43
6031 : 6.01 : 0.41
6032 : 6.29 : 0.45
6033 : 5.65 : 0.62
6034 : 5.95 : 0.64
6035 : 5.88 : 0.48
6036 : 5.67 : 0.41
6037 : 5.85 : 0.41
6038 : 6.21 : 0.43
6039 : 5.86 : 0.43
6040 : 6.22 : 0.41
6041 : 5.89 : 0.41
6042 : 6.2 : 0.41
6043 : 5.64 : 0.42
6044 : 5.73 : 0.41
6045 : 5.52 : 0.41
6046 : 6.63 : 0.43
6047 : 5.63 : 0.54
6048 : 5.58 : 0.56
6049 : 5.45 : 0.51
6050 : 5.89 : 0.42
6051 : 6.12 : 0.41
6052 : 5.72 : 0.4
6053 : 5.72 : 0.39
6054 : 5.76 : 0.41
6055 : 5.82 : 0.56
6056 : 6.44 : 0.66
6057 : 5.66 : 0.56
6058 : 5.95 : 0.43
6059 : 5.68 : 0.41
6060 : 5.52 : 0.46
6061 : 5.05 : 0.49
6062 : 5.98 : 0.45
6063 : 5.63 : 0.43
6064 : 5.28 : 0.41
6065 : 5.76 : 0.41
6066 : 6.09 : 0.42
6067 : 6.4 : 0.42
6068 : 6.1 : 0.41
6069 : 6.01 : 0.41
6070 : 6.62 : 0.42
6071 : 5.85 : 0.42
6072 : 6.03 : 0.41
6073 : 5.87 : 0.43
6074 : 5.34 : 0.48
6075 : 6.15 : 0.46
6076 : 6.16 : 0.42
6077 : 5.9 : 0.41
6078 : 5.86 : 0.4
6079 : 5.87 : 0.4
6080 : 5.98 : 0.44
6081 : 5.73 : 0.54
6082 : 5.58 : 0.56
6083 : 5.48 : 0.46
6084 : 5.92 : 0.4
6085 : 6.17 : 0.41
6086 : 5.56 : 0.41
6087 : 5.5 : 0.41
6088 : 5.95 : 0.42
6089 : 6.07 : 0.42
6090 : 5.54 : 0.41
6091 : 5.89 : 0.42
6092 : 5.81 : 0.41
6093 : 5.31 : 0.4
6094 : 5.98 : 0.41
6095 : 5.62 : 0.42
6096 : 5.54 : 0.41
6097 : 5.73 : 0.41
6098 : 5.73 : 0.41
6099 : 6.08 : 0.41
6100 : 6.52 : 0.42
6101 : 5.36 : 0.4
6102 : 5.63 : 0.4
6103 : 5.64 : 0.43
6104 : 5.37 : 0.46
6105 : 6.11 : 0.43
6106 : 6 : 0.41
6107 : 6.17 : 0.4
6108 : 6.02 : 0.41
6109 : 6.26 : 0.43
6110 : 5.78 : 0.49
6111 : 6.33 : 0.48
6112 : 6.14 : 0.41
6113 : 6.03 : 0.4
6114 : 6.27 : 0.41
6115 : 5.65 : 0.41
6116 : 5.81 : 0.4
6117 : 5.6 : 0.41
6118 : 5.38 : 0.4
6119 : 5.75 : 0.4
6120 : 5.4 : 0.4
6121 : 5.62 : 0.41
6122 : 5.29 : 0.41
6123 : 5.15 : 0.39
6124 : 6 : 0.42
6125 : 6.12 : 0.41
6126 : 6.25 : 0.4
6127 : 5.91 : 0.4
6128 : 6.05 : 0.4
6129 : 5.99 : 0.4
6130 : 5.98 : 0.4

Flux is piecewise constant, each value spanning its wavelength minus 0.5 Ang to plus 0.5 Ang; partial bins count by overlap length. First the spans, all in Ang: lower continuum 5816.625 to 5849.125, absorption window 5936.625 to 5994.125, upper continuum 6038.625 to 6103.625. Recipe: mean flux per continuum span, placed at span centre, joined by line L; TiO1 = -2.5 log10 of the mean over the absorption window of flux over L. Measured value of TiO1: 0.03 mag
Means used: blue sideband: 5.95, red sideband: 5.83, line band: 5.74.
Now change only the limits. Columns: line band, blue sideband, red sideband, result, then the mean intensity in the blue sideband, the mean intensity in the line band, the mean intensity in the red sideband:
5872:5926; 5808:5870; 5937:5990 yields 0.10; 5.78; 5.27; 5.75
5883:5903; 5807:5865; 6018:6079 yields 0.24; 5.79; 4.66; 5.85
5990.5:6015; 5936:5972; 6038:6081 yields 0.03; 5.83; 5.7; 5.87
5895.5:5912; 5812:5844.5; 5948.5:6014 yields 0.10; 5.94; 5.32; 5.71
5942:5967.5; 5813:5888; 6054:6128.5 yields 0.01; 5.73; 5.74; 5.83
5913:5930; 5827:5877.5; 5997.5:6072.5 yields 0.03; 5.78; 5.64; 5.82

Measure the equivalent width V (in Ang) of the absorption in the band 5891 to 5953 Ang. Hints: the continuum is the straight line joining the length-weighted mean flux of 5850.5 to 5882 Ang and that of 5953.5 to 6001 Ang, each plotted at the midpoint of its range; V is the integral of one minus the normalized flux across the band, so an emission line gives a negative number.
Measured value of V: 1.11 Ang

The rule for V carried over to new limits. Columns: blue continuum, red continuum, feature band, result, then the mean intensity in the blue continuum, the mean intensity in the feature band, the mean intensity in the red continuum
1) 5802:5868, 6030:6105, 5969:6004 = 1.0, 5.76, 5.65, 5.84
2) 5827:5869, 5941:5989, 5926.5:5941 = -0.4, 5.74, 5.9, 5.73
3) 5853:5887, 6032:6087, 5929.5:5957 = -0.8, 5.57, 5.85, 5.86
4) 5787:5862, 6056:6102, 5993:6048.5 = 0.1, 5.74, 5.79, 5.82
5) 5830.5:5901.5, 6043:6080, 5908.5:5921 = -0.3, 5.45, 5.7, 5.85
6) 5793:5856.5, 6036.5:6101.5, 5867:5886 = 0.5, 5.78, 5.64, 5.84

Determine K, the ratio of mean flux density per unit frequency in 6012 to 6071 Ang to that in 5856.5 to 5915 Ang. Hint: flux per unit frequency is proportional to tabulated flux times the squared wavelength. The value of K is 1.16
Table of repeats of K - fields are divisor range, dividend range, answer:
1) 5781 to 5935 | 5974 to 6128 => 1.11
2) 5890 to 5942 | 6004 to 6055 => 1.12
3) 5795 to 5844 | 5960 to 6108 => 1.07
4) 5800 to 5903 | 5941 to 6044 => 1.09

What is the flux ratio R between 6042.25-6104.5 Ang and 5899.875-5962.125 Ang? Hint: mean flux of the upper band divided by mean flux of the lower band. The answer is 1.0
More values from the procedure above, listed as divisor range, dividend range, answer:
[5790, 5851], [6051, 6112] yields 1.01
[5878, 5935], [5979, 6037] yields 1.08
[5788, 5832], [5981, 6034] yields 1.00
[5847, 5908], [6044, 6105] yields 1.10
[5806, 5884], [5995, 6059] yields 1.01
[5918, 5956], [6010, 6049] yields 1.00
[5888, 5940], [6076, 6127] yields 1.08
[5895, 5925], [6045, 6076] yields 1.08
